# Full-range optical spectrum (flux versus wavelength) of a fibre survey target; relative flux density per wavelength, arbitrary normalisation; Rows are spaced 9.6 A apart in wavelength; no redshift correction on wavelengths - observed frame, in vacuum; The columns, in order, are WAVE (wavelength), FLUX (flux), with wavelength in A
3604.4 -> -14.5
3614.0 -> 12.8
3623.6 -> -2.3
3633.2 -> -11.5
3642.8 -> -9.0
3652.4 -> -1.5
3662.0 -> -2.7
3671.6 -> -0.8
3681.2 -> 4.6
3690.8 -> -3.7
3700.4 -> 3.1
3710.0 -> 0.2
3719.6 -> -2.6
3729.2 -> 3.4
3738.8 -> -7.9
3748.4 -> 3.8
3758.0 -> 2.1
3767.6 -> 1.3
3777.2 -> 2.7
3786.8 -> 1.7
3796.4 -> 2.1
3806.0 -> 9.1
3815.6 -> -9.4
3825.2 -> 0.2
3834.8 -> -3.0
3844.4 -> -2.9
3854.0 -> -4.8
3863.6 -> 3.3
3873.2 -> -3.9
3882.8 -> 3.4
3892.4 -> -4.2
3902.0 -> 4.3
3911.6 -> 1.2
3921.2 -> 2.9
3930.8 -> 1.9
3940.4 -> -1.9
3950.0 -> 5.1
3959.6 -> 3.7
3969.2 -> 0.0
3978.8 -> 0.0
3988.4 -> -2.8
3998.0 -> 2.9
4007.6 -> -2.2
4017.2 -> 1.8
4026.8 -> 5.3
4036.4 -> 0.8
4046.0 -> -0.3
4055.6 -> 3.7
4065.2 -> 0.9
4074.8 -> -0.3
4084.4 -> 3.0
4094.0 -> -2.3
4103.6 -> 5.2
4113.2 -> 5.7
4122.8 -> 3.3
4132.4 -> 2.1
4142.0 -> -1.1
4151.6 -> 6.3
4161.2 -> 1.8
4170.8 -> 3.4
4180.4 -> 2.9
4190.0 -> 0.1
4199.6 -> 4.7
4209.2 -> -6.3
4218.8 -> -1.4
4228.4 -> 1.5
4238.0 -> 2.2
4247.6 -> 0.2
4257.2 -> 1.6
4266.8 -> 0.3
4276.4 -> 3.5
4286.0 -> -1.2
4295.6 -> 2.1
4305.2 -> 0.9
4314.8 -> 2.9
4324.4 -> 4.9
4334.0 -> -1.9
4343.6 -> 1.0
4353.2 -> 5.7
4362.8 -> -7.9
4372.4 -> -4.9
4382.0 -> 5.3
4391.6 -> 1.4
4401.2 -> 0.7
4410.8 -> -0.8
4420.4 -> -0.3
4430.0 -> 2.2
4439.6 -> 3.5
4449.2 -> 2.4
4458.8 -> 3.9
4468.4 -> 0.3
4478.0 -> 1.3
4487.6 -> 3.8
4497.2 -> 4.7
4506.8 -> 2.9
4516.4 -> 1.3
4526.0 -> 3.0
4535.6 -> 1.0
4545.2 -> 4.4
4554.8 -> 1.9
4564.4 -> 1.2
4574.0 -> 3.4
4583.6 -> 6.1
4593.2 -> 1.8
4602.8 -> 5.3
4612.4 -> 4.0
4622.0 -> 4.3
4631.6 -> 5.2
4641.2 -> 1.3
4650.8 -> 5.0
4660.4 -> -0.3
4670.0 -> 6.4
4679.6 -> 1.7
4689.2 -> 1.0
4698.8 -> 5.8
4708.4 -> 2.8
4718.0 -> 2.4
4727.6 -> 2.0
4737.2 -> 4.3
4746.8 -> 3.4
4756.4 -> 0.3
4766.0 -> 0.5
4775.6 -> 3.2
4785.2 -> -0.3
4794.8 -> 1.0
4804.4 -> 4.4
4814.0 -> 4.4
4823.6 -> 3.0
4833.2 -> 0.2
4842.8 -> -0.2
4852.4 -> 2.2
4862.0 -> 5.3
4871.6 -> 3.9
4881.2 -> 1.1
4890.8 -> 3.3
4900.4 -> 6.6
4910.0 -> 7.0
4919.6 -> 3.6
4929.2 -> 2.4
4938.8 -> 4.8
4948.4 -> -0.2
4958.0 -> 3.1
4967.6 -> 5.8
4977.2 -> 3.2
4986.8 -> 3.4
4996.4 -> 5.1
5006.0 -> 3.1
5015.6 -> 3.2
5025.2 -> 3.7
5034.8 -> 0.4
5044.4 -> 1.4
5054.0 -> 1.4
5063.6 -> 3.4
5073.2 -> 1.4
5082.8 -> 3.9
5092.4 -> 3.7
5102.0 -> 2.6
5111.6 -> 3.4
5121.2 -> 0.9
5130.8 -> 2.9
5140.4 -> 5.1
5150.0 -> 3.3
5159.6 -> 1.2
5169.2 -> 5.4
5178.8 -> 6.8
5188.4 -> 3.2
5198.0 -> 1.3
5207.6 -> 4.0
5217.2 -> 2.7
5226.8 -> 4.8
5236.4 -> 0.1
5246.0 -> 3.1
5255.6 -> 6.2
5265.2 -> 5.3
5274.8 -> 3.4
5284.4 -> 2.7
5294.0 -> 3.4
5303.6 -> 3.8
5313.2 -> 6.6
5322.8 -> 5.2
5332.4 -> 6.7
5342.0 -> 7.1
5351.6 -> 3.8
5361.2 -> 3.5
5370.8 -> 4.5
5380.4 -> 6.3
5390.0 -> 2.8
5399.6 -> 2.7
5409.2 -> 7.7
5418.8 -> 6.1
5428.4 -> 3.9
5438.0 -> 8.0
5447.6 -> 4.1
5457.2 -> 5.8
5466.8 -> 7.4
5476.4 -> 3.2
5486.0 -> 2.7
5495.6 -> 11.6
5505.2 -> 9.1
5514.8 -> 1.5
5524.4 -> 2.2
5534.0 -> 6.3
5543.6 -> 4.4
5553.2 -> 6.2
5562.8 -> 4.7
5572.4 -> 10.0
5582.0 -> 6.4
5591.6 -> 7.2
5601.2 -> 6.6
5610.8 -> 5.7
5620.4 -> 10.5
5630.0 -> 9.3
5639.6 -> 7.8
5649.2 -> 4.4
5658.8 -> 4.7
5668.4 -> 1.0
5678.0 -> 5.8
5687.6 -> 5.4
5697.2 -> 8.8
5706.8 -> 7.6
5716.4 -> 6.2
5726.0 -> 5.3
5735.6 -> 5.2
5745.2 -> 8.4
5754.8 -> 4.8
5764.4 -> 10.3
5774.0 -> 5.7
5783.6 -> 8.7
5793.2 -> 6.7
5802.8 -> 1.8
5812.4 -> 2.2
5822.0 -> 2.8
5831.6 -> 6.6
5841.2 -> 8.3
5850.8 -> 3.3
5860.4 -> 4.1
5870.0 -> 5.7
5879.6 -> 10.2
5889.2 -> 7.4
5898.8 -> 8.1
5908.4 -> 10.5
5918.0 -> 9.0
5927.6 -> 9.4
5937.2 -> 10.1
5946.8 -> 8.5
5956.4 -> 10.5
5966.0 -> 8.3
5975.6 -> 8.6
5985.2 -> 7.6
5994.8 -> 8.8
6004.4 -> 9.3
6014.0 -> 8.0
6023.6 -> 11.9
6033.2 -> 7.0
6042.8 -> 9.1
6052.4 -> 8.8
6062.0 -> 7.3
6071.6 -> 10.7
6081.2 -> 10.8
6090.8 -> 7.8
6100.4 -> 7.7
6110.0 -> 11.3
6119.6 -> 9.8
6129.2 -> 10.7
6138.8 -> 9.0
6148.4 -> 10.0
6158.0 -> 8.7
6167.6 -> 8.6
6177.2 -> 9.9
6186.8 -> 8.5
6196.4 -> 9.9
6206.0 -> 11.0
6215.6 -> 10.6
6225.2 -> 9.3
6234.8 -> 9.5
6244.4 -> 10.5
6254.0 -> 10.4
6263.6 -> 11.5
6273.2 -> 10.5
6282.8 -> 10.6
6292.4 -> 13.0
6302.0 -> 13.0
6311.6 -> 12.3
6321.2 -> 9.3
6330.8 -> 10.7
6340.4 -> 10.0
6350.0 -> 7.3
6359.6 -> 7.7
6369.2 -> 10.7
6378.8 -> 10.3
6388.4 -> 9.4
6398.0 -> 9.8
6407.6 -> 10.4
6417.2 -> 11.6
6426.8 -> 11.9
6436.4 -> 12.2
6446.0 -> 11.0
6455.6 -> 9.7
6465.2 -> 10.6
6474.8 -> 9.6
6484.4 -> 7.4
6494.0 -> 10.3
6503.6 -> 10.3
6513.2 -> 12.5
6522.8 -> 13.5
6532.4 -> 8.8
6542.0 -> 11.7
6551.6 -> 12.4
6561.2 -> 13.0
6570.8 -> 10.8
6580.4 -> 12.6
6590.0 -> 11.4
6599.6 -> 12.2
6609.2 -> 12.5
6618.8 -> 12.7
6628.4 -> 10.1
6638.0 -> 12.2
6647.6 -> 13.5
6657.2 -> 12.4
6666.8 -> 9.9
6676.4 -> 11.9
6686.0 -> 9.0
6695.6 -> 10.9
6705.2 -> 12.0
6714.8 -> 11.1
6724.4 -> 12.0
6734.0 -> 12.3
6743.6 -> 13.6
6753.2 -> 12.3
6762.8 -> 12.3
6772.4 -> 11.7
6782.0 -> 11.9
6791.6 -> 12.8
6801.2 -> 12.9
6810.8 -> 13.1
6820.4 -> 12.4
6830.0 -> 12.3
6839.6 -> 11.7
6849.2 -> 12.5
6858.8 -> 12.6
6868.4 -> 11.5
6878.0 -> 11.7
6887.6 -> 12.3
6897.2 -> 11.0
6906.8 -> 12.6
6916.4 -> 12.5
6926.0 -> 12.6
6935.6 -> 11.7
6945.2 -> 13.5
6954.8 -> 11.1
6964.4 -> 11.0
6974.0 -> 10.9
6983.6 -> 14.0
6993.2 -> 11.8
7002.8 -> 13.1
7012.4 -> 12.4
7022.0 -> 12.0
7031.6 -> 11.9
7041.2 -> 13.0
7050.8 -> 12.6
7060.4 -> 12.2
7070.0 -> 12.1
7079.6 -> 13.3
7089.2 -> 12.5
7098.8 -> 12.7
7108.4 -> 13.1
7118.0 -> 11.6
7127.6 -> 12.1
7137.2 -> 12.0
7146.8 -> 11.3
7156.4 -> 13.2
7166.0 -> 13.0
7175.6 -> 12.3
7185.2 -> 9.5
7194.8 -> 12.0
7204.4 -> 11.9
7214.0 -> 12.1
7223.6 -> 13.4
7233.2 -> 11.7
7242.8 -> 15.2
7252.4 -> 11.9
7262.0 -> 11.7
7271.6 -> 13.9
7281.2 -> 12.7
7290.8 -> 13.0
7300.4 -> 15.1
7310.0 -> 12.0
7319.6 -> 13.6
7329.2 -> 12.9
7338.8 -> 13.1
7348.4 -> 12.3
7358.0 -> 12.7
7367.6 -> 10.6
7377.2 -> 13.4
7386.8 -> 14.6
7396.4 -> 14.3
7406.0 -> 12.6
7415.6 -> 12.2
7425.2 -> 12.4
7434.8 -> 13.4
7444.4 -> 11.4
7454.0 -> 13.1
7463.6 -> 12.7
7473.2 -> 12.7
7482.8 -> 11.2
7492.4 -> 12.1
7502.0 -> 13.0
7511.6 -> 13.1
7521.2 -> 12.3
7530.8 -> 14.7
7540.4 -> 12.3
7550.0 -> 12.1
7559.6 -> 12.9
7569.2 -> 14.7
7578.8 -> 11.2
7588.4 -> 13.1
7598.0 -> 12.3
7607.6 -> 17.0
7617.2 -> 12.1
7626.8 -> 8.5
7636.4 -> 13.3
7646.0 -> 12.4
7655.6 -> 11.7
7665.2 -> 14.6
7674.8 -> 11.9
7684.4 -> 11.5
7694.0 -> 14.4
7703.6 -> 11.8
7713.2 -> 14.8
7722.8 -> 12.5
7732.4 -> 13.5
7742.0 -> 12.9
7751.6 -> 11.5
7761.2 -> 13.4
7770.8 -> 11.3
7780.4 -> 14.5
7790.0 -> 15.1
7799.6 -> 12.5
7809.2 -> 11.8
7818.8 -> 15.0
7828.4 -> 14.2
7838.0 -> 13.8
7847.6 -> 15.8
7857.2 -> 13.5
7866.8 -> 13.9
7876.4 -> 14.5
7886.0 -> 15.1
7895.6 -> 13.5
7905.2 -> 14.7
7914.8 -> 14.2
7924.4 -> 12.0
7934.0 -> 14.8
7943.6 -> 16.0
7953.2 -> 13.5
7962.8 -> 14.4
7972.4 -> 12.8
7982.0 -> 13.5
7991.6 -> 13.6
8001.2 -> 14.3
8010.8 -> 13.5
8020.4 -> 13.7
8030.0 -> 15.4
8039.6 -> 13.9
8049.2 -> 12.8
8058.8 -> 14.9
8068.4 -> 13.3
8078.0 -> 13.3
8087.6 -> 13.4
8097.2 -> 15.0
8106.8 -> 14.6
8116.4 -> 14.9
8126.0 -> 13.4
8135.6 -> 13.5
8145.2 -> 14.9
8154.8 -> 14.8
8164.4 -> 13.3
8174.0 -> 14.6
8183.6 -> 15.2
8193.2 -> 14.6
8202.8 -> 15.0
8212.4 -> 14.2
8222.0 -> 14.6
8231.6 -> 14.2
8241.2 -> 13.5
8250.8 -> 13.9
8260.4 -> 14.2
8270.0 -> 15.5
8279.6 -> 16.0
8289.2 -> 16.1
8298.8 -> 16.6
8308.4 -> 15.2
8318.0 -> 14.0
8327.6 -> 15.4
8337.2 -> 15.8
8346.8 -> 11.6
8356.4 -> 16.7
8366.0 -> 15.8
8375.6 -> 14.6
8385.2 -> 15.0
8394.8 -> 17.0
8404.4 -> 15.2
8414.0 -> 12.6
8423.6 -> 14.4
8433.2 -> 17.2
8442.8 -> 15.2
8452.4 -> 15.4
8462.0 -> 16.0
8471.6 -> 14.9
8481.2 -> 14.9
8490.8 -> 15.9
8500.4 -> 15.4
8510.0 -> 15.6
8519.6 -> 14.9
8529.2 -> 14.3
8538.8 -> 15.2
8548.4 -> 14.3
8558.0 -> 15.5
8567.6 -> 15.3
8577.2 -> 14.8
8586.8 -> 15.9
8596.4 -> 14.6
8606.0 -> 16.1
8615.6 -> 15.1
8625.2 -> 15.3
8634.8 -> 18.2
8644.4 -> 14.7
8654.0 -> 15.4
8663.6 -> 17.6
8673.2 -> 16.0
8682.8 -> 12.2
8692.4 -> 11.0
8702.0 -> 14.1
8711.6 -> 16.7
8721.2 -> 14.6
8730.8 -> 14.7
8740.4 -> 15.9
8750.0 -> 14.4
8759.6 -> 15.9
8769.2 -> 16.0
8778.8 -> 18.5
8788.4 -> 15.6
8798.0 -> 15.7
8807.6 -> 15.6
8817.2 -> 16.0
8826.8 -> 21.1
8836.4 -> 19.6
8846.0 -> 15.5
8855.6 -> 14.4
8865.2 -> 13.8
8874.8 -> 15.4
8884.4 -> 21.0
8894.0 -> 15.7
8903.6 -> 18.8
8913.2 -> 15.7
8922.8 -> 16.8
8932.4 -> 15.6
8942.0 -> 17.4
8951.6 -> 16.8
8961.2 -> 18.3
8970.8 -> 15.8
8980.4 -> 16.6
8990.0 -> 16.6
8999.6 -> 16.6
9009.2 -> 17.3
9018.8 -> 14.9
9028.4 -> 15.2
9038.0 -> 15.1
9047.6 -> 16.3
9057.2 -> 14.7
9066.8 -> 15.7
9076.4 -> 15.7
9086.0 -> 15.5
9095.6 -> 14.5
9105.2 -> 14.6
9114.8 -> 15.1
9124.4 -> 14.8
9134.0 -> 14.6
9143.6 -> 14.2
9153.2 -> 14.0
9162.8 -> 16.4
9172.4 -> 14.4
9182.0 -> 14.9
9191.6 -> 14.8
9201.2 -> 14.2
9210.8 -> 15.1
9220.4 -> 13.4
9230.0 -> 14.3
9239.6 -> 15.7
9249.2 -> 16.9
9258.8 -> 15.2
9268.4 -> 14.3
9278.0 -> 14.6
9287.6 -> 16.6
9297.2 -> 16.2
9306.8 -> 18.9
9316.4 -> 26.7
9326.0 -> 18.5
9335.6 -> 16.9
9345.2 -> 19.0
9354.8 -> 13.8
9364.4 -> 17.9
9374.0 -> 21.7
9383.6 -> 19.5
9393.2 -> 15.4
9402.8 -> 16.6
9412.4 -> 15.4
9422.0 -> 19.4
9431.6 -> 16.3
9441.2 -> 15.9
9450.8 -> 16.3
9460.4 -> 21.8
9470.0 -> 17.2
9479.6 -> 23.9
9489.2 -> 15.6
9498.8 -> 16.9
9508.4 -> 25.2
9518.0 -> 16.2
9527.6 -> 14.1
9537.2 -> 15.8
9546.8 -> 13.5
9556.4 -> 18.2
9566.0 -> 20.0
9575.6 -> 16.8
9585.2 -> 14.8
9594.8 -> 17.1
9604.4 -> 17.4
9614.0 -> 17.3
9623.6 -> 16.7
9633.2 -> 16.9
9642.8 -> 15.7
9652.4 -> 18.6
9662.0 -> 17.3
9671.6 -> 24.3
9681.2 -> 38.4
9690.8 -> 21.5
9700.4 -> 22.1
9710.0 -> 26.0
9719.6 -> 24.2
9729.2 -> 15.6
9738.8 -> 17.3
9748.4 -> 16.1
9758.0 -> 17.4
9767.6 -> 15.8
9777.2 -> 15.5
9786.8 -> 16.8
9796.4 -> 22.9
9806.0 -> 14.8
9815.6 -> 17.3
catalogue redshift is 0.475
